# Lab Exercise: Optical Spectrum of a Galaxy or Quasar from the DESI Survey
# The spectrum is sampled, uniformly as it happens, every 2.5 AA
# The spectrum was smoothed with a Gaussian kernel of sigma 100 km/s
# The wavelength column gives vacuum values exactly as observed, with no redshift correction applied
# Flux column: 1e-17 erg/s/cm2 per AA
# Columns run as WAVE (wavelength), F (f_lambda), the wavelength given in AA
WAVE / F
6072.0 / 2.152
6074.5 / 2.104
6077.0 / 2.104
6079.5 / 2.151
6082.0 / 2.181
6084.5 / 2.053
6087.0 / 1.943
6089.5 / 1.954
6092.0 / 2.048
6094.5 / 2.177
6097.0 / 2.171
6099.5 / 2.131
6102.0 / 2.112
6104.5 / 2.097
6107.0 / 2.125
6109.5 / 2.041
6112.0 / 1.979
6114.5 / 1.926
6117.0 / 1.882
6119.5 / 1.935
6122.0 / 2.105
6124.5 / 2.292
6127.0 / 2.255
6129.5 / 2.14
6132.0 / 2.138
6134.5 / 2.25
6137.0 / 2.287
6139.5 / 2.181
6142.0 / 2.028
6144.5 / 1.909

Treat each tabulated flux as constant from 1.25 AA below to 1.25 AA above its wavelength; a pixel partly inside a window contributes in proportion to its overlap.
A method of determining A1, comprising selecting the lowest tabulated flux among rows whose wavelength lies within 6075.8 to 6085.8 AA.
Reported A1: 2.053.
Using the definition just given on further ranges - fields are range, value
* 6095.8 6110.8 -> 2.041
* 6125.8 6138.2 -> 2.138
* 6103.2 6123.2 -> 1.882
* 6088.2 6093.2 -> 1.954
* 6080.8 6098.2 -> 1.943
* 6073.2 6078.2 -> 2.104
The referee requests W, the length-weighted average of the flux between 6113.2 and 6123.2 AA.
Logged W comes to 1.96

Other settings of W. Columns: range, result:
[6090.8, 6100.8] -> 2.13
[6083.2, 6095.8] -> 2.04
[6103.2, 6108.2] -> 2.11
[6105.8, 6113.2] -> 2.05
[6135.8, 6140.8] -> 2.23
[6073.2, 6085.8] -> 2.12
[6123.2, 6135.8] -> 2.21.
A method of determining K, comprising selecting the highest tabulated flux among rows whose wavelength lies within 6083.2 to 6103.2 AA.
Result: 2.177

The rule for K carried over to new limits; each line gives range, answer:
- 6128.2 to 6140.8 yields 2.287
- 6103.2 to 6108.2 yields 2.125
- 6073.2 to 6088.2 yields 2.181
